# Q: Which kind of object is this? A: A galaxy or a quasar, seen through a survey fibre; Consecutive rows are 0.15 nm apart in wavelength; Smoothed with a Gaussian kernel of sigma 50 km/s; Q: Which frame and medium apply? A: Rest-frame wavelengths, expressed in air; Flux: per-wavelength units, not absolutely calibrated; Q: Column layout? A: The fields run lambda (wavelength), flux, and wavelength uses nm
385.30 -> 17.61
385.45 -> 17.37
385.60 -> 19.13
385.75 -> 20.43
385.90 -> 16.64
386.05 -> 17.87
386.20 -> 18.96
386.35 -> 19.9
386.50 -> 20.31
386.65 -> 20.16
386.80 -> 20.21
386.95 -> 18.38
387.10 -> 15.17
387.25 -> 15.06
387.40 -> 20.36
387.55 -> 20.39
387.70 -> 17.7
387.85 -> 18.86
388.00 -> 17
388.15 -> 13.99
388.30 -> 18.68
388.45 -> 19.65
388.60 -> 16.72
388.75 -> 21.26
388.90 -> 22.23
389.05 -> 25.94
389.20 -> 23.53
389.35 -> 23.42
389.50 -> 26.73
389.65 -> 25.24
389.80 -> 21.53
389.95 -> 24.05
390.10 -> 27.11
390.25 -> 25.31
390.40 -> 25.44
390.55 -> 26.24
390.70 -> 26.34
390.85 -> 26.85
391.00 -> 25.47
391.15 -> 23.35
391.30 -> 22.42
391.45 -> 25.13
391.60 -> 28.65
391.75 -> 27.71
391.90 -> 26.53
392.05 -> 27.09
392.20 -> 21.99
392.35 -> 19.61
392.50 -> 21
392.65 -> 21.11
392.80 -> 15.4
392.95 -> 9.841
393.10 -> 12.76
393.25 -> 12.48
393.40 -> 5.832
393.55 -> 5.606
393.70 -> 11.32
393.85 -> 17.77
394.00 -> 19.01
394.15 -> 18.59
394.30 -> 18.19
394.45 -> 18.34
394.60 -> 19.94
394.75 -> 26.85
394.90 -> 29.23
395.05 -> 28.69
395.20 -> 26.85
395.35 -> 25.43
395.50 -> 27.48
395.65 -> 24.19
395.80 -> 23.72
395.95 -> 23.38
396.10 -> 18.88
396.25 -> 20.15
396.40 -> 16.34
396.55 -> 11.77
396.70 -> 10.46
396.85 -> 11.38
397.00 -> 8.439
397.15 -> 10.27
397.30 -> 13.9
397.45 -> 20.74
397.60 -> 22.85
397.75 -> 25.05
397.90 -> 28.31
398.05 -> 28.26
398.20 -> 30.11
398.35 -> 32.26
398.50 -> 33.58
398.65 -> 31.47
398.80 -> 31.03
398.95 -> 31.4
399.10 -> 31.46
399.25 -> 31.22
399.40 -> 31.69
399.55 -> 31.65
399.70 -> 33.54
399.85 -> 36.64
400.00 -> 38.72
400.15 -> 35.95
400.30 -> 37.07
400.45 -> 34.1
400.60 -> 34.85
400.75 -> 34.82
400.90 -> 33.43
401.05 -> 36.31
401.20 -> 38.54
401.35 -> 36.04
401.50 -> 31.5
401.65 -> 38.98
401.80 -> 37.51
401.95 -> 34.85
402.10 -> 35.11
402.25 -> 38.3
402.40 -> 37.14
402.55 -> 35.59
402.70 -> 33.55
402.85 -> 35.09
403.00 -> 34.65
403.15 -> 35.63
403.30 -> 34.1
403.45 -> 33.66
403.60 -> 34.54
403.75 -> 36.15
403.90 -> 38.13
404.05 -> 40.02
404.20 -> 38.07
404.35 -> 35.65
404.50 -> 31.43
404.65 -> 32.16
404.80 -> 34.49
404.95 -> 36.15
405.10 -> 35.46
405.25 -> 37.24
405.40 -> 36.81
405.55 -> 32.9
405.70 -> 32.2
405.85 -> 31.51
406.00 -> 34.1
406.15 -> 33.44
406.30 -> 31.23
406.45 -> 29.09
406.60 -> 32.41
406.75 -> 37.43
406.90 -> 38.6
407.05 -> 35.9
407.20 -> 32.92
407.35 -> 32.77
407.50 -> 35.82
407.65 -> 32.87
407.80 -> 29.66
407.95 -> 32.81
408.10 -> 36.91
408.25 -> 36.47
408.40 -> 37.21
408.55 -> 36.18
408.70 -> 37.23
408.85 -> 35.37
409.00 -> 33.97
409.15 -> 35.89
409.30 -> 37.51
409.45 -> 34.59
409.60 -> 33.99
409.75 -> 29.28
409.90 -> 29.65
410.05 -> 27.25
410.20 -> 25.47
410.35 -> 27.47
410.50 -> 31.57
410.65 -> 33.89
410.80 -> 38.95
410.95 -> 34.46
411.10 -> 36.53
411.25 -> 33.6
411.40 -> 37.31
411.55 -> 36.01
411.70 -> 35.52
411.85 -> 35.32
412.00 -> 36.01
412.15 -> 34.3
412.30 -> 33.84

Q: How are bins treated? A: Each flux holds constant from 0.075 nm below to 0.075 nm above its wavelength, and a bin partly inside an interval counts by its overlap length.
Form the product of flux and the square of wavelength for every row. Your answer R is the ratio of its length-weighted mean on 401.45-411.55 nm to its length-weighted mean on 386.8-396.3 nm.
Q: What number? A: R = 1.76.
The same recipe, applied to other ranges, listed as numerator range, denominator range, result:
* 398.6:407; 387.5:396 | 1.71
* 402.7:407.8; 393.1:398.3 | 1.87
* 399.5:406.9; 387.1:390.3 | 1.80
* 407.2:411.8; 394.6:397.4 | 1.83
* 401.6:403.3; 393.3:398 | 1.95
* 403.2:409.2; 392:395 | 2.10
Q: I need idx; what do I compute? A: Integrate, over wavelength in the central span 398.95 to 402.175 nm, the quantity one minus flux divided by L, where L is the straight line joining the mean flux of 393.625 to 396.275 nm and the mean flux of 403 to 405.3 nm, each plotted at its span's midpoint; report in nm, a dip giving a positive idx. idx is -0.490 nm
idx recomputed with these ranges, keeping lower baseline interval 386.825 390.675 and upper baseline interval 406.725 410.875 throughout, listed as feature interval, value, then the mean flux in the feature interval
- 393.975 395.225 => 0.11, 22.8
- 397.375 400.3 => -0.36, 31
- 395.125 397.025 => 0.47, 19.4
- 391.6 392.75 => -0.02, 23.7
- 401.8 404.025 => -0.41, 35.6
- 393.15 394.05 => 0.46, 11.8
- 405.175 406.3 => -0.07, 33.8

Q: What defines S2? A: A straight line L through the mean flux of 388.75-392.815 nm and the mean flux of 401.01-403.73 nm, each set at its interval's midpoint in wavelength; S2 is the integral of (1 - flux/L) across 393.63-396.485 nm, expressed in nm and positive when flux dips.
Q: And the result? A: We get 0.68 nm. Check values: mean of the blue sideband 24.4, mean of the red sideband 35.6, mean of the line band 21.8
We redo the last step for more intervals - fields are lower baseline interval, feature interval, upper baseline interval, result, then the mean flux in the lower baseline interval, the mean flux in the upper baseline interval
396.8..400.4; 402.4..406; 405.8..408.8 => -0.34 nm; 27.9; 34.3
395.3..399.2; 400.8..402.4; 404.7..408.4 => -0.45 nm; 22.8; 34.2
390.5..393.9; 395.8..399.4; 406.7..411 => 0.26 nm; 20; 33.8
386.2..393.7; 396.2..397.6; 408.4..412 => 0.62 nm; 20.6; 33.9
